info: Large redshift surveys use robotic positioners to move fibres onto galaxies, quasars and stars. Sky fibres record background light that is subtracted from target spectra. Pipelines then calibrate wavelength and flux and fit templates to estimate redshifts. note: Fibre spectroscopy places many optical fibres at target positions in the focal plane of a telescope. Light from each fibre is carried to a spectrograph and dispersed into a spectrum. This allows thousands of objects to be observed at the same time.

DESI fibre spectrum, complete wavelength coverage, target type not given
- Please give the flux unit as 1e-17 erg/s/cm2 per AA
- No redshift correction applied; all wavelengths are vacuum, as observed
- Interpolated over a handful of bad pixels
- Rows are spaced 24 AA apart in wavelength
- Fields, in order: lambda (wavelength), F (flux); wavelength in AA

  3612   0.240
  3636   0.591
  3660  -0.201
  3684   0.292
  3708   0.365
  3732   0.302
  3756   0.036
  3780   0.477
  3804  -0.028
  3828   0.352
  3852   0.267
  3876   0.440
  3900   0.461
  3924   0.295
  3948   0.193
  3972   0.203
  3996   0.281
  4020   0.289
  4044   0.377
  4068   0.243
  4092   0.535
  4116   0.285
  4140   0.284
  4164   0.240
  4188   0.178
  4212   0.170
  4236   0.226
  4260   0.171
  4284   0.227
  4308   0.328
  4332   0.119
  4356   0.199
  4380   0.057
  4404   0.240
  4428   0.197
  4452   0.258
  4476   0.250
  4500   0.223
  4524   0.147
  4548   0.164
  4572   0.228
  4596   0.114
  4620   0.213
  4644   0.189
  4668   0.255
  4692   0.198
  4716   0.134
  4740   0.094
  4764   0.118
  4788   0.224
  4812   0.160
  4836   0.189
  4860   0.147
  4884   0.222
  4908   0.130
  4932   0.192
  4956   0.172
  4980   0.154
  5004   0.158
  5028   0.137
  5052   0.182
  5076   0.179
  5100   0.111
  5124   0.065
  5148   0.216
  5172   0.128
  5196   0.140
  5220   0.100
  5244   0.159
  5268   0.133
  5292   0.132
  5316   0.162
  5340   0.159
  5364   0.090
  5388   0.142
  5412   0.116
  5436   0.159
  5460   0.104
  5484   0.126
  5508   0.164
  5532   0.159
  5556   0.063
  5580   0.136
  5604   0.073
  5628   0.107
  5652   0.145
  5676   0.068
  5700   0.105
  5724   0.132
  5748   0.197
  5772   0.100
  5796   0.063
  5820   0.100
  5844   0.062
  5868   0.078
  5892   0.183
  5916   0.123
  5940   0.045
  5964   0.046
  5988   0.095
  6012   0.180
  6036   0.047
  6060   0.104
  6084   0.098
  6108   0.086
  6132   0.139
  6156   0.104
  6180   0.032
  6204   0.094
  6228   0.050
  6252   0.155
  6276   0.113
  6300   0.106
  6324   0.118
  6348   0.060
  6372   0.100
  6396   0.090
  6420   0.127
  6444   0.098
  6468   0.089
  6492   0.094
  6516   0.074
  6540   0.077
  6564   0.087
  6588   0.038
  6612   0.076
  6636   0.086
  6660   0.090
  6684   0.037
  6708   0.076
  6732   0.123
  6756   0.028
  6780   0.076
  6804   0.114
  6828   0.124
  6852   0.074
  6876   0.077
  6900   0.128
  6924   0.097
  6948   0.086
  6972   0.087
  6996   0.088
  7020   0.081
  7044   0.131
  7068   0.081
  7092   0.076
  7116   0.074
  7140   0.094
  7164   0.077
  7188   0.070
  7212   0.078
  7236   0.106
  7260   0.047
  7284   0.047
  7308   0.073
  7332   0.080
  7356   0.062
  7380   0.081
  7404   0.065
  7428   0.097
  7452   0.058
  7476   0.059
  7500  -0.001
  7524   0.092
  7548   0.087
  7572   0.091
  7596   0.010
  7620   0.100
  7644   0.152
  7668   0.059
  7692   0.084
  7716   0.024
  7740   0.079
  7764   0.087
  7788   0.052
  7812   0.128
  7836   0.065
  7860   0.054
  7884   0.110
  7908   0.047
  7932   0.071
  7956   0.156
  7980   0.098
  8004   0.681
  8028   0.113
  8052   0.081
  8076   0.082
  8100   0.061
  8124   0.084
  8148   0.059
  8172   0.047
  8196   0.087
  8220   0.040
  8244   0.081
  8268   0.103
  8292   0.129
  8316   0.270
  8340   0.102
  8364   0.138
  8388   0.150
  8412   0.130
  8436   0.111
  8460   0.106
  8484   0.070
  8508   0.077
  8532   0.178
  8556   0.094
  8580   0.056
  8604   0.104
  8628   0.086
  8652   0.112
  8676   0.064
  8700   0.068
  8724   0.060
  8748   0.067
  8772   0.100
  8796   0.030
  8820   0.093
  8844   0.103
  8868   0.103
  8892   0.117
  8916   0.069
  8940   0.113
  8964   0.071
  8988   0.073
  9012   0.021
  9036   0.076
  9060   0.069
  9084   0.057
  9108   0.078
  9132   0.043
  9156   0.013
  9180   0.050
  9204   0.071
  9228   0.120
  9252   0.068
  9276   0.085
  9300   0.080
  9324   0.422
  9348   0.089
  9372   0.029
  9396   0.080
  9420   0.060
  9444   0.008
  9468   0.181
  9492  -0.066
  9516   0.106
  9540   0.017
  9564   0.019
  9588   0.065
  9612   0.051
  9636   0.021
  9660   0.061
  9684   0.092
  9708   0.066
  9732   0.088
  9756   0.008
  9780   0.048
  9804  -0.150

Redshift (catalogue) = 1.15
